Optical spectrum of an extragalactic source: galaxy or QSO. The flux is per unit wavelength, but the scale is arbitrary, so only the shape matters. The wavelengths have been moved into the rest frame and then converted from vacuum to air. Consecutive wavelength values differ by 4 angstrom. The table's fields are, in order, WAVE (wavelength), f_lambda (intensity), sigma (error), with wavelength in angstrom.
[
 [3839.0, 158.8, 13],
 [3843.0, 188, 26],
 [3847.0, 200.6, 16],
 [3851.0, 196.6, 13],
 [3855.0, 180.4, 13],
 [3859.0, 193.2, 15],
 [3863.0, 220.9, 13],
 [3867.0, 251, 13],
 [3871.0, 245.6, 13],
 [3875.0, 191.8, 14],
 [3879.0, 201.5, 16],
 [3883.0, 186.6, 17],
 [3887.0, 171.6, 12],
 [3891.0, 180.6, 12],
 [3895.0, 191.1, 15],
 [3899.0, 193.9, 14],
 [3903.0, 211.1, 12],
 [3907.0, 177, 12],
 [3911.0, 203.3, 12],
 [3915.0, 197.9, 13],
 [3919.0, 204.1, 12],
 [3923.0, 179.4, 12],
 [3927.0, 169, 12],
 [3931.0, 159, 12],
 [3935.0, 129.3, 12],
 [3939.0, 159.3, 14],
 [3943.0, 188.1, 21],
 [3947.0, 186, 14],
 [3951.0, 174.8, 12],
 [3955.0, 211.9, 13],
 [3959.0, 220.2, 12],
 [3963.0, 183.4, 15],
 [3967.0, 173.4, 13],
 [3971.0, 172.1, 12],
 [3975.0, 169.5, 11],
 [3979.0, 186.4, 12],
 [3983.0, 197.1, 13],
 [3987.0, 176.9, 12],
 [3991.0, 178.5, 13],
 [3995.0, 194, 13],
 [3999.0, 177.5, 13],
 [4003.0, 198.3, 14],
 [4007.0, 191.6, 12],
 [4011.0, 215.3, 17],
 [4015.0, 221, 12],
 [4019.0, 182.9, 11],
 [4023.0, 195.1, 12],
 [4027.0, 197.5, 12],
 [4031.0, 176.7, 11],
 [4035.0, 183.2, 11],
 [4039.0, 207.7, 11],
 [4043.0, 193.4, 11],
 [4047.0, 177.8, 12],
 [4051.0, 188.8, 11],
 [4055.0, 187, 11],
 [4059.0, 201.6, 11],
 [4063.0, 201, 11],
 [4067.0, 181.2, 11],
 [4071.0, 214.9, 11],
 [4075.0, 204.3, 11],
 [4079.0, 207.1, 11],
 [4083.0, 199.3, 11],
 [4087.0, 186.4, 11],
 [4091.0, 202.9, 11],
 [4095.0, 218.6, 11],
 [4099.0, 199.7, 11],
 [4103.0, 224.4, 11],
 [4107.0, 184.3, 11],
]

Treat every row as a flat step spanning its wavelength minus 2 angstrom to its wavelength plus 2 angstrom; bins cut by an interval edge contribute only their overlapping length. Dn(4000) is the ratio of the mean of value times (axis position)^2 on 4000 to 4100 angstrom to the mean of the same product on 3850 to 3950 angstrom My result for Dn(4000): 1.1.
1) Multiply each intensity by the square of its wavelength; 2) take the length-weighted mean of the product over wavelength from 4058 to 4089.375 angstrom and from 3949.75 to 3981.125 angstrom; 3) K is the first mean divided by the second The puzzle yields 1.1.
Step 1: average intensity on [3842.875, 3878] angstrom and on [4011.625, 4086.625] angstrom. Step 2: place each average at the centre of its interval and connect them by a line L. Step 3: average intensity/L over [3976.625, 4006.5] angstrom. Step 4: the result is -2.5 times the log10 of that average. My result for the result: 0.07 mag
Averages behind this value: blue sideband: 208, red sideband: 196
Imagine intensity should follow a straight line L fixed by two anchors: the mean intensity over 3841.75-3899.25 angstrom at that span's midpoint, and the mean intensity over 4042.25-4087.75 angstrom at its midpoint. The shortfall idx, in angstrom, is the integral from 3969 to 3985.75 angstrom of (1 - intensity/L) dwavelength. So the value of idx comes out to 1.4 angstrom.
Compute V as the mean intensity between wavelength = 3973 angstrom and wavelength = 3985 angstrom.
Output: 184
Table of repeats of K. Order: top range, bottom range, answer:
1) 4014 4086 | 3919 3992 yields 1.14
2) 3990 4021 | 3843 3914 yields 1.05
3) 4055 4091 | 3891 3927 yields 1.12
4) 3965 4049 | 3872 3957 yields 1.07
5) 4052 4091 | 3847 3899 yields 1.09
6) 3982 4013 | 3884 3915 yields 1.05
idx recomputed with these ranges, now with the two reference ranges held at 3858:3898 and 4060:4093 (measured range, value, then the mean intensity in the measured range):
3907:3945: 4.86 angstrom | 177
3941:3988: 3.48 angstrom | 187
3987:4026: 1.35 angstrom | 194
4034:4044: 0.22 angstrom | 196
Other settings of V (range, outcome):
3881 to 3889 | 179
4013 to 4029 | 199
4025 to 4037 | 186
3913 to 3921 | 201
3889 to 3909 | 191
